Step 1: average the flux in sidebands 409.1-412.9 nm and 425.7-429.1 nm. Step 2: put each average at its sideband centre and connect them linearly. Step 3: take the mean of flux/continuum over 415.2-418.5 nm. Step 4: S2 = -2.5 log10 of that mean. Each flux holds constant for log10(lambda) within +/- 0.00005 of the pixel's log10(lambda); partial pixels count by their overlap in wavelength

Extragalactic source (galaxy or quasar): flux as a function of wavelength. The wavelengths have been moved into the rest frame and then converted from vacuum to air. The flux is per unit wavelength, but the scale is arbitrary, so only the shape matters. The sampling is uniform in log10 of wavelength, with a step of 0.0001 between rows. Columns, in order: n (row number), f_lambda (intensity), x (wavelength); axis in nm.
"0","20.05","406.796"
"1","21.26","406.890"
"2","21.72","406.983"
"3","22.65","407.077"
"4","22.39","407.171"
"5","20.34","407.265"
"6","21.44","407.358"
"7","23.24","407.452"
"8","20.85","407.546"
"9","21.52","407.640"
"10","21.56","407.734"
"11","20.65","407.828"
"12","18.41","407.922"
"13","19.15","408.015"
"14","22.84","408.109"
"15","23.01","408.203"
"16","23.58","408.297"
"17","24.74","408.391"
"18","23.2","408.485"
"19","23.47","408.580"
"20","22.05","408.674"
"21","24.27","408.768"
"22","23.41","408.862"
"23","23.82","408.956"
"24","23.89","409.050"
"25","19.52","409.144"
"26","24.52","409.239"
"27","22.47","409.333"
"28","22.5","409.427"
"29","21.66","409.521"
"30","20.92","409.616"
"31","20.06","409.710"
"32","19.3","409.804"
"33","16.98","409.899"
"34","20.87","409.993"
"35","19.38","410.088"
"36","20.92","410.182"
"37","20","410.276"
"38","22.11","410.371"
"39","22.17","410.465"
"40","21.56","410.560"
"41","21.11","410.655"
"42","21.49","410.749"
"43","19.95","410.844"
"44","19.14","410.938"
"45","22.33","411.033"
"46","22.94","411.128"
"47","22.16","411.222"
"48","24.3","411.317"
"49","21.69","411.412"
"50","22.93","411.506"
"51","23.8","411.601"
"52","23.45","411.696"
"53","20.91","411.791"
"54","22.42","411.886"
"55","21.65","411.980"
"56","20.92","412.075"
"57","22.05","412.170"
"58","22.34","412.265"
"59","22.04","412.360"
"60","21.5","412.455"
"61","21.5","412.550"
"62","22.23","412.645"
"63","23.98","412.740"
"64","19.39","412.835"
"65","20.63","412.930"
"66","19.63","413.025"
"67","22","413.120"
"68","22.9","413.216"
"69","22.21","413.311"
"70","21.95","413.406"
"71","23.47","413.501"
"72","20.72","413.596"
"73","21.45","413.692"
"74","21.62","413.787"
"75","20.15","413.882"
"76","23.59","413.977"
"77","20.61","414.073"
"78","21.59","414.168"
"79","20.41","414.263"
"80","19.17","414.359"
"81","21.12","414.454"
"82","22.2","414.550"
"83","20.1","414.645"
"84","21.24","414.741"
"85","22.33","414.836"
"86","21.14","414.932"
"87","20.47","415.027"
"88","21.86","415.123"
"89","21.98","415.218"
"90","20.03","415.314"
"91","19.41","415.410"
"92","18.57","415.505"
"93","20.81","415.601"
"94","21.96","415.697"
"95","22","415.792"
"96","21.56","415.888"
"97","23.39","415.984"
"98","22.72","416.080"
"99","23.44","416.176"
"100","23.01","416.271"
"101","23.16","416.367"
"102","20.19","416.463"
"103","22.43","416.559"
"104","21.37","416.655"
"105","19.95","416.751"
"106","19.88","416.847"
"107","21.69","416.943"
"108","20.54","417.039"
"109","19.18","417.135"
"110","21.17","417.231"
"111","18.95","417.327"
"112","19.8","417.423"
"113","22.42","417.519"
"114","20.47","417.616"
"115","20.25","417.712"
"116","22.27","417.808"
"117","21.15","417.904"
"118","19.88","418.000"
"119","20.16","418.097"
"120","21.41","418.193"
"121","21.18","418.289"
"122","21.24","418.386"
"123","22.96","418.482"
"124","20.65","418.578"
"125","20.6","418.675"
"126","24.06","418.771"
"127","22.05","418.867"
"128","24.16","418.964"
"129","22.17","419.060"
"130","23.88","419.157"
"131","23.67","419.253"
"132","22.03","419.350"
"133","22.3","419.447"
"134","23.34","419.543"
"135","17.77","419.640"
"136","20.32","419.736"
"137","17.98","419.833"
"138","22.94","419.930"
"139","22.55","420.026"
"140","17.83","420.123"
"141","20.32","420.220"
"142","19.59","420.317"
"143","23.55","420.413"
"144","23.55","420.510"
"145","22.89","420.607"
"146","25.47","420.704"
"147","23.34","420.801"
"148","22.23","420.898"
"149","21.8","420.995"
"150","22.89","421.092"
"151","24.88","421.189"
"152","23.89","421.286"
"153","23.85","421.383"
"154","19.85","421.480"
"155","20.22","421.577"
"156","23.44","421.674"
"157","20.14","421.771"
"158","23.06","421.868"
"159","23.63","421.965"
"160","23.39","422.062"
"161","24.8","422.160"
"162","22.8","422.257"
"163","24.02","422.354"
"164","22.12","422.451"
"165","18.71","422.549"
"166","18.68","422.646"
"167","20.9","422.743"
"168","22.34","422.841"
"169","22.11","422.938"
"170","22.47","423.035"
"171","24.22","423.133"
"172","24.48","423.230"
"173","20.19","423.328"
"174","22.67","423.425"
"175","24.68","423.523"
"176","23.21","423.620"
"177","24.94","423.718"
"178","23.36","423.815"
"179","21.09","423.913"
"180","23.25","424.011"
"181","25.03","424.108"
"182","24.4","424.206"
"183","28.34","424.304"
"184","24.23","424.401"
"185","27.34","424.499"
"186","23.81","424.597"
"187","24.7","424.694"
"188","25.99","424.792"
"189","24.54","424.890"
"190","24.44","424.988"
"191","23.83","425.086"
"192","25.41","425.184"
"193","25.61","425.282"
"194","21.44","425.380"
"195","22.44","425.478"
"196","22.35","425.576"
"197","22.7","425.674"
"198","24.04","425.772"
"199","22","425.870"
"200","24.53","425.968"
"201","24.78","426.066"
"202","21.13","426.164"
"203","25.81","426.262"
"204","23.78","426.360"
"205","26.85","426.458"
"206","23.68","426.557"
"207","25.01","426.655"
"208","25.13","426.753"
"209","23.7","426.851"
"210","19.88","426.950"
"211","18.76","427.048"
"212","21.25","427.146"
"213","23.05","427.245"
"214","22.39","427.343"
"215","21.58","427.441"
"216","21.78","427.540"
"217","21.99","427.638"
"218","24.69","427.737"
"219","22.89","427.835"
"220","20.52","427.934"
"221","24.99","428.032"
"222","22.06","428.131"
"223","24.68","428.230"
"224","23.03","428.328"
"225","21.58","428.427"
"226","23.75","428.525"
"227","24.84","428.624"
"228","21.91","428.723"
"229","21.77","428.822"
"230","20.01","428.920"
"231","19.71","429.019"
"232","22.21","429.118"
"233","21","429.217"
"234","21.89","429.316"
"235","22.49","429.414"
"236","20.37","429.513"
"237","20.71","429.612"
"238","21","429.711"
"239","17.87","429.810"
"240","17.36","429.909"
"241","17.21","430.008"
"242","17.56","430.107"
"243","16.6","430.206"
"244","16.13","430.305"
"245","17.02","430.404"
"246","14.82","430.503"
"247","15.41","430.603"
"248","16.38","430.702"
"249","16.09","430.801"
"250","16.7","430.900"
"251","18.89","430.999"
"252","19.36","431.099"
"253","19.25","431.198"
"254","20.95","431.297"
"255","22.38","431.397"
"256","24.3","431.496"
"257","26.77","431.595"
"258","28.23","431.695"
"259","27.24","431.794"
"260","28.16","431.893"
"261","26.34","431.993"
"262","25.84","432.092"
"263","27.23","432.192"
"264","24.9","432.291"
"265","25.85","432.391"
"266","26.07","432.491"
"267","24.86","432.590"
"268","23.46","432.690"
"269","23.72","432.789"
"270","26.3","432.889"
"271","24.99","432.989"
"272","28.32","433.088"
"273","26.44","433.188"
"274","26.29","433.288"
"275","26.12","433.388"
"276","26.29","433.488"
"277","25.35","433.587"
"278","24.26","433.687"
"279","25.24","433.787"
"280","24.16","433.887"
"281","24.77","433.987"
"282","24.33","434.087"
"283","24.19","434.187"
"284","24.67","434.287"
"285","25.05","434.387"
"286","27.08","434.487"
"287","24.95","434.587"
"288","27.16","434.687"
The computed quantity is 0.04 mag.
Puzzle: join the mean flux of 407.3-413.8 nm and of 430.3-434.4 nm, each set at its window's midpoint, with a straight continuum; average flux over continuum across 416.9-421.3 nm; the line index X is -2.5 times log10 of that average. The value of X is 0.04 mag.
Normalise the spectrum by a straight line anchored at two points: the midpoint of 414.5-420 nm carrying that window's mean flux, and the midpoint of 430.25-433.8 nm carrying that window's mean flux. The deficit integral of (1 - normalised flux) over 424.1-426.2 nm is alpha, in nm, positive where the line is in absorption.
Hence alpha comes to -0.18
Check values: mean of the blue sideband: 21.4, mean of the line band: 24.2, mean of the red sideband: 23.2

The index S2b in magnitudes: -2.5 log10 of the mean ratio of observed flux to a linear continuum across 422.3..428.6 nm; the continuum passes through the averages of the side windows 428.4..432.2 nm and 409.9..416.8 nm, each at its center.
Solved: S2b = -0.11 mag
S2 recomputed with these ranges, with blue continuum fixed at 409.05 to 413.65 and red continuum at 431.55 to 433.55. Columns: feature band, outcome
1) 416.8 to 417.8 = 0.12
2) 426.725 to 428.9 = 0.12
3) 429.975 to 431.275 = 0.44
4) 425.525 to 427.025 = 0.05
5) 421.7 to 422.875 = 0.09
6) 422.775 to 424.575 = 0.02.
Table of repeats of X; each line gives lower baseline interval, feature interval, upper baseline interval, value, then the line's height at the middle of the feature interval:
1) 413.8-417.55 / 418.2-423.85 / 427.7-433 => -0.043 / 21.4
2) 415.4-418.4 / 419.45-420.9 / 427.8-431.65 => -0.034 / 20.9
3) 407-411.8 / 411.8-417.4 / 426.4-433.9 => 0.030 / 22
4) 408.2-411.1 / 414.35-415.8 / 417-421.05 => 0.035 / 21.6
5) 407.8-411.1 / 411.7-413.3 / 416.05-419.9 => -0.008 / 21.5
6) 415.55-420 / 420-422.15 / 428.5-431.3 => -0.077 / 20.9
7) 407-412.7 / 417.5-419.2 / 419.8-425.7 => 0.043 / 22.6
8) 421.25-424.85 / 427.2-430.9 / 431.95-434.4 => 0.193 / 24.5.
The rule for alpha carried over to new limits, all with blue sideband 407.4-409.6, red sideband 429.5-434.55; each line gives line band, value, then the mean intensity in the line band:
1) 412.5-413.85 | 0.04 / 21.7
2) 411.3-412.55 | 0.01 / 22.2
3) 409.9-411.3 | 0.08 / 21.1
